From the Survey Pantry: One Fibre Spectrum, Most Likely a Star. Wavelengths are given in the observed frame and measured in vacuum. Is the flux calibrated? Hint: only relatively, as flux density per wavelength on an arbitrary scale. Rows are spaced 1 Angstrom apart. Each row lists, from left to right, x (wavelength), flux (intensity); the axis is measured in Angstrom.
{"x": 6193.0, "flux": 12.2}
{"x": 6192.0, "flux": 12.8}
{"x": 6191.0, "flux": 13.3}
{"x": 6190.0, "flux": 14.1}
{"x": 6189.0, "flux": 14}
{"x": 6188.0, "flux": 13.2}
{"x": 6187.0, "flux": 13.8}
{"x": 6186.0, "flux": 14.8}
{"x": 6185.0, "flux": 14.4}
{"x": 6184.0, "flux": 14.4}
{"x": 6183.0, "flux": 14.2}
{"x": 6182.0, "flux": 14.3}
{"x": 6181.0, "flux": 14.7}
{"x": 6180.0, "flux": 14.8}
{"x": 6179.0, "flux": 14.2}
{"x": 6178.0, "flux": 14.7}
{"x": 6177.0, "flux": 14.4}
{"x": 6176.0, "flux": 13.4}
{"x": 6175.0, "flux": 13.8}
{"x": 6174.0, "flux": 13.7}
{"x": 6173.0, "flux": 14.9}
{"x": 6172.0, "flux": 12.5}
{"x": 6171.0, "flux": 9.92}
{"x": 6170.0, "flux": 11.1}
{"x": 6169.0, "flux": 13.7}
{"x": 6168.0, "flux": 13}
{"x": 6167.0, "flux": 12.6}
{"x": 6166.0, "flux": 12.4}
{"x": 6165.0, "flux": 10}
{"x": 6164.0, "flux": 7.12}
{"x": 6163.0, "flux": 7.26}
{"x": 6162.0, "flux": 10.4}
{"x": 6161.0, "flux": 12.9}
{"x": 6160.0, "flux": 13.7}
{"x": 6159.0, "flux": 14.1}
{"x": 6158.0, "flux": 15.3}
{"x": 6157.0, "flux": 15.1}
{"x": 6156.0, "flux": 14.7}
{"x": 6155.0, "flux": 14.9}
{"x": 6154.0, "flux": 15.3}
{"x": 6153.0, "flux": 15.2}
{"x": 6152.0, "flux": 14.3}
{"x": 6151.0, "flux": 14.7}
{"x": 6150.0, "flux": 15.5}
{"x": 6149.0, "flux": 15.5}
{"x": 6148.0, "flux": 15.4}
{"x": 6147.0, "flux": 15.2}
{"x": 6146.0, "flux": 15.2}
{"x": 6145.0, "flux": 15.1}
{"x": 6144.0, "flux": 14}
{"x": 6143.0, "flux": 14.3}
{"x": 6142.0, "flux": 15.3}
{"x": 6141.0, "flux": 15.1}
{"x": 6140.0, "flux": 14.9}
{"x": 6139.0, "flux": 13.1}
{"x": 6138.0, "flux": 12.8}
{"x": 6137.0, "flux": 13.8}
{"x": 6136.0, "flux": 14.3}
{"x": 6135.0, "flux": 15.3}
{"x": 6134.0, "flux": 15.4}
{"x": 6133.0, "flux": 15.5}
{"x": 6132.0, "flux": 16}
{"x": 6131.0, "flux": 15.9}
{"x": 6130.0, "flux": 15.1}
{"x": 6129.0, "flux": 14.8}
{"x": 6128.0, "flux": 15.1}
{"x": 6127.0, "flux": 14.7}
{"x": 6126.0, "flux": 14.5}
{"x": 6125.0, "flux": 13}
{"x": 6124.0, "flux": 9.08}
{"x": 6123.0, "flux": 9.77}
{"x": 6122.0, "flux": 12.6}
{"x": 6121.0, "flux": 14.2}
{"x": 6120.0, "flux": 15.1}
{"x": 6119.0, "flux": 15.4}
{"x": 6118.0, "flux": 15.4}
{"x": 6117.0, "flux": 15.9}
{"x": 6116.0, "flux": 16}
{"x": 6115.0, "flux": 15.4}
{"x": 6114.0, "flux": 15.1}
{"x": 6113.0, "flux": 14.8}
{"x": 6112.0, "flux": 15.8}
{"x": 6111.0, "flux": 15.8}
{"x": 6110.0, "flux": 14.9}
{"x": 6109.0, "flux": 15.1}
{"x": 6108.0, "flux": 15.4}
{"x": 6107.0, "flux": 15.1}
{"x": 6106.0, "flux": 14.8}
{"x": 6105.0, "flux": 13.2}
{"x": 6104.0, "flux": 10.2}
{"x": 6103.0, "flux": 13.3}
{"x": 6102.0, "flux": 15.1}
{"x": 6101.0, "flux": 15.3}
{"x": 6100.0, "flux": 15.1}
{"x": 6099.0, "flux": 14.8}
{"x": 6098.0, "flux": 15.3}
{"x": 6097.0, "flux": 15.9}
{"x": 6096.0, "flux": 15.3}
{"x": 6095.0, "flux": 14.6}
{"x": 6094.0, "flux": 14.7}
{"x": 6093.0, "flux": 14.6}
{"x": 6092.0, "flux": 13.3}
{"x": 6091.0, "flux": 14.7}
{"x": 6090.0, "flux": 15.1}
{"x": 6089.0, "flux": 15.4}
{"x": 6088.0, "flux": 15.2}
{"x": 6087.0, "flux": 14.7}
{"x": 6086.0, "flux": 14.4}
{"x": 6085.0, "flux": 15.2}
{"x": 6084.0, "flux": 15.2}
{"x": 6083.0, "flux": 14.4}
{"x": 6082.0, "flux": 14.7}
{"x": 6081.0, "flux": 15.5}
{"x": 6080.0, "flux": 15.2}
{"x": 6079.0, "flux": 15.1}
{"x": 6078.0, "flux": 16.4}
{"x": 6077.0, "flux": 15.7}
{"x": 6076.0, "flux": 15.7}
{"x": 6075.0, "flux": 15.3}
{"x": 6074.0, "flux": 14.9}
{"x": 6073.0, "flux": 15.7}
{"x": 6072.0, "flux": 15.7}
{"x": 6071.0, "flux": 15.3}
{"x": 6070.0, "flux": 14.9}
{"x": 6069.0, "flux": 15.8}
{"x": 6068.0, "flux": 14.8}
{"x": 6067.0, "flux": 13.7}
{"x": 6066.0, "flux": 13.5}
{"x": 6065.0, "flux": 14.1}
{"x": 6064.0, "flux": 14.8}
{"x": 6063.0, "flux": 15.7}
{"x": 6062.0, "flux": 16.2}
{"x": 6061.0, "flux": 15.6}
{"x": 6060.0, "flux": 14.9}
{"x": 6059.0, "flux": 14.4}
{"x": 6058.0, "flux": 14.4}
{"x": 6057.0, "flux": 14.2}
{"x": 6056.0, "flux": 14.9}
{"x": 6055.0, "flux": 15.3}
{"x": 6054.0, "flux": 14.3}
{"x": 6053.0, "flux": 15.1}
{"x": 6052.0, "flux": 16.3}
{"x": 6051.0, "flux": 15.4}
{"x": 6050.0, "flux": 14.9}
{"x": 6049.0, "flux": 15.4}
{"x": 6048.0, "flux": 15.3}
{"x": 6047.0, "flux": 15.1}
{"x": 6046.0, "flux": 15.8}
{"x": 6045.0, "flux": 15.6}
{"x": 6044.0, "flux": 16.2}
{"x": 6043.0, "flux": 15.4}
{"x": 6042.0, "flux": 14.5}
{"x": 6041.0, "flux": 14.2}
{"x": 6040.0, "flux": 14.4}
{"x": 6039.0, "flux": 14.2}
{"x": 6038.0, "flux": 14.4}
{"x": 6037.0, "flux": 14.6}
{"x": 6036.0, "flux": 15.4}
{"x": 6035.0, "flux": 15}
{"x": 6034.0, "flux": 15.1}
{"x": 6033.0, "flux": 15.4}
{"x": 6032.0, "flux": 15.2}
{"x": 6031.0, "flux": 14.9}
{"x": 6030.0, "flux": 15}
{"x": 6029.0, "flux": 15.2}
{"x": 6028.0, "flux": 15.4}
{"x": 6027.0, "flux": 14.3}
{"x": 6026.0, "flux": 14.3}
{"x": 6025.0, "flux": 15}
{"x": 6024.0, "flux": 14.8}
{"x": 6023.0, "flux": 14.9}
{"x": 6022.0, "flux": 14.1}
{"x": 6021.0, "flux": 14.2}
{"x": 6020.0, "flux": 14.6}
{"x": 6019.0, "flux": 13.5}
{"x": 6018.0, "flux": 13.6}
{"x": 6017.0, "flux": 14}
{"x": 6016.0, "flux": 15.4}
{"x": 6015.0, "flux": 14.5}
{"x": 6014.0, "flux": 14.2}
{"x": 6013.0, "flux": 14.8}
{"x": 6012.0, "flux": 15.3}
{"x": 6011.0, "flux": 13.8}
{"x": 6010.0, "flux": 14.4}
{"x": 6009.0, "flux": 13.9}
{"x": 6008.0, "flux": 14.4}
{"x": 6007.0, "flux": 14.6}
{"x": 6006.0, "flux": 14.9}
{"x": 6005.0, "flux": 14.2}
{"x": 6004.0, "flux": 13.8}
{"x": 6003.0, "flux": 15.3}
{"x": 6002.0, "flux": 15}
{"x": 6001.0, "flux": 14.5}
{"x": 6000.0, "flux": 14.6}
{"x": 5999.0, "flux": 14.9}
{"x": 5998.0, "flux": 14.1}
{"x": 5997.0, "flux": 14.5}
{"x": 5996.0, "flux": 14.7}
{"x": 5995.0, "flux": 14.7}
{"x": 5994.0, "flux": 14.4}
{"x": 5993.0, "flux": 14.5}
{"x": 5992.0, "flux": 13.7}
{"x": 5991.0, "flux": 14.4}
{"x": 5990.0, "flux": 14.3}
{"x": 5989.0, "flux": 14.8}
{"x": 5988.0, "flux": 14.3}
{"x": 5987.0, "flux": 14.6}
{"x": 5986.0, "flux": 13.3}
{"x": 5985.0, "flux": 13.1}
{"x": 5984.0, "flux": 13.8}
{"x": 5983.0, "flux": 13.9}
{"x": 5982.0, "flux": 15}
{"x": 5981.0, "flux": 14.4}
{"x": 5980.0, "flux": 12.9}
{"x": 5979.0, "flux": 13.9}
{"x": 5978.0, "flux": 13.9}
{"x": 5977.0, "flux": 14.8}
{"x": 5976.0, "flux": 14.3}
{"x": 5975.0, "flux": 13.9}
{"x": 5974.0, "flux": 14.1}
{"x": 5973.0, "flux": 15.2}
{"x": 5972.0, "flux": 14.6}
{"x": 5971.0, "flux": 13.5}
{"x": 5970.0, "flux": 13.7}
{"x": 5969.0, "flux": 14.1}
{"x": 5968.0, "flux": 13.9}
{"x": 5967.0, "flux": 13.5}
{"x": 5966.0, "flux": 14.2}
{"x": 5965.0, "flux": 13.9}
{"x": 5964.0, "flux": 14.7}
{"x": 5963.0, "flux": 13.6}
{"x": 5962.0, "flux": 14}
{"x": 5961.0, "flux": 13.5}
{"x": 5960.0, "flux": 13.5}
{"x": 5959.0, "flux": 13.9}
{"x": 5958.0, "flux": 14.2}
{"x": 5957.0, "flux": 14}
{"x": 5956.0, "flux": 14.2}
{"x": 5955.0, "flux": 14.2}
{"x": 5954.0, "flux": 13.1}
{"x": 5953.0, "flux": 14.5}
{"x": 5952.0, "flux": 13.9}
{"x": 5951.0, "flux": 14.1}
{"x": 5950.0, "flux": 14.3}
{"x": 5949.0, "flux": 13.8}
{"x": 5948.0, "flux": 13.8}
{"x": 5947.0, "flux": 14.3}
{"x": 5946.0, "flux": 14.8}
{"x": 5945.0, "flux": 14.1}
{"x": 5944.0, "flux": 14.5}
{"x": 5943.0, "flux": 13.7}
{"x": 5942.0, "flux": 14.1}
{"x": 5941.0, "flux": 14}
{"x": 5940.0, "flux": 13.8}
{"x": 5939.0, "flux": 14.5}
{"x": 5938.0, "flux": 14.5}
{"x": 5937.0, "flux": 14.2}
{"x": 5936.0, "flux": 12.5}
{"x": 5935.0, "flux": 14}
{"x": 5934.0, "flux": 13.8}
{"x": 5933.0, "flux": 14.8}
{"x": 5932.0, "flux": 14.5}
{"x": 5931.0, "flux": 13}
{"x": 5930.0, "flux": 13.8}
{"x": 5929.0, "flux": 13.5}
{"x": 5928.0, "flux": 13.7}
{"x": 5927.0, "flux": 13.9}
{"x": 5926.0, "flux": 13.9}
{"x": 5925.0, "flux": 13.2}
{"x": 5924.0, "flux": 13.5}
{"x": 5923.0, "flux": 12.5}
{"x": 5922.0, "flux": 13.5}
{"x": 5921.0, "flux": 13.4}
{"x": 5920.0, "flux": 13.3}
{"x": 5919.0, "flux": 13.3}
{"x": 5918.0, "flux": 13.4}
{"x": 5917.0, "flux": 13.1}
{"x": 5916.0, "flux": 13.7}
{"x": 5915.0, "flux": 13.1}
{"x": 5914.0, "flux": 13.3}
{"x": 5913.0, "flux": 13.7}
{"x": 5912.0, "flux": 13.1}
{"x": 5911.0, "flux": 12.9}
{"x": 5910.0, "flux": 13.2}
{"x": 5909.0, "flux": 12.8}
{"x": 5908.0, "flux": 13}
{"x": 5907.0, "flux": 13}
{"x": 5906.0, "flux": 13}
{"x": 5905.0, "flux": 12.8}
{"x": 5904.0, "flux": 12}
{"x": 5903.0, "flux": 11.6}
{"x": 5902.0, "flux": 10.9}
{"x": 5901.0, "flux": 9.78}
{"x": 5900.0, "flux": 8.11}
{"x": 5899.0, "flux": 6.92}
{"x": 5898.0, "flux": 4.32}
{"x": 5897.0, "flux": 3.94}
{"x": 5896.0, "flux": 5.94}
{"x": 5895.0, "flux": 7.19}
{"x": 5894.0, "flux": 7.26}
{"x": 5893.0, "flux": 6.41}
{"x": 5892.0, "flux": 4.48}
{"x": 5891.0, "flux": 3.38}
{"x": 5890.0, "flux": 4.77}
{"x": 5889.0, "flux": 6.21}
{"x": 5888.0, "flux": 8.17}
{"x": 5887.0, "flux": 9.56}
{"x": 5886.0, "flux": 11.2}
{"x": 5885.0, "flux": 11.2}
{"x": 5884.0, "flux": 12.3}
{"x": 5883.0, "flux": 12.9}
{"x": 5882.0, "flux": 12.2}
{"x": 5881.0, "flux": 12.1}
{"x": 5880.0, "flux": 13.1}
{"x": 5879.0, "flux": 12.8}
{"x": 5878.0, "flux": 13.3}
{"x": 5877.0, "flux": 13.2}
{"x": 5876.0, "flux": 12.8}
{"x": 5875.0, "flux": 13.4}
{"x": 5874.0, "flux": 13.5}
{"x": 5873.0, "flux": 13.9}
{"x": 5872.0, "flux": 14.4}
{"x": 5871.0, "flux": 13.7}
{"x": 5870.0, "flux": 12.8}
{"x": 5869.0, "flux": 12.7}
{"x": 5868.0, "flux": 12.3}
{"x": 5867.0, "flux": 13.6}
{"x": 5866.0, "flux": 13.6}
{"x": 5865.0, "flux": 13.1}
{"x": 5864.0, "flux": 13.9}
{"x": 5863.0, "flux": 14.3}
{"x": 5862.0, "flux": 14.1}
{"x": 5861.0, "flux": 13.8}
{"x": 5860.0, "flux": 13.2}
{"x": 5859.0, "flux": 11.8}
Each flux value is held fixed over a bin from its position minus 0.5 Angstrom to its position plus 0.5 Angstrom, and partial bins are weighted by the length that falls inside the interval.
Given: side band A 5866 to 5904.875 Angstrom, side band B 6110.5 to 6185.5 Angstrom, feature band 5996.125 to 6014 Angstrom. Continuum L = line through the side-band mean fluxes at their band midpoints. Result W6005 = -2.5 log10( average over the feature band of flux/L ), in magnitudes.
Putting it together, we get -0.21 mag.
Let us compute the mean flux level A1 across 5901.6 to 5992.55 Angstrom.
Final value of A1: 13.7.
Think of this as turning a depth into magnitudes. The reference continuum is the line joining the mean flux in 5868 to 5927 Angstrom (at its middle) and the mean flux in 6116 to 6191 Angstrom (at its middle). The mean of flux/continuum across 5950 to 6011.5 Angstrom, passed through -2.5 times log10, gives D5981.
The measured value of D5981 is -0.17 mag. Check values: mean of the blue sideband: 11.3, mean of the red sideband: 13.9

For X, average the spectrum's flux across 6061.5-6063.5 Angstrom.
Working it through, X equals 15.9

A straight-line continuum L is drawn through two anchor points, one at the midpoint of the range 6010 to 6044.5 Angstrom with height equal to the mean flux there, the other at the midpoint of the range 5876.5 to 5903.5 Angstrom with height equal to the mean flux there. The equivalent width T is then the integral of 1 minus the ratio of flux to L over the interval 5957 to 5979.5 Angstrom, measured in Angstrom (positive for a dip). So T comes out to -3.3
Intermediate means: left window 9.01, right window 14.7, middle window 14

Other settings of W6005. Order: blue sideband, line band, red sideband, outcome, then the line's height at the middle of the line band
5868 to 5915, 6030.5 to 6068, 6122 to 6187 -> -0.19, 12.6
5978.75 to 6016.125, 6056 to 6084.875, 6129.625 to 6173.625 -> -0.07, 14.1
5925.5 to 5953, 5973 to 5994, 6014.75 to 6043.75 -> 0.02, 14.3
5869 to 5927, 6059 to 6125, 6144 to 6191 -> -0.14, 13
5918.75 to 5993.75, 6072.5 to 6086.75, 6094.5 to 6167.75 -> -0.08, 14.1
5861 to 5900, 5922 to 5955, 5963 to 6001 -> -0.10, 12.7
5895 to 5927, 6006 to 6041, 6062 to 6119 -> -0.07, 13.7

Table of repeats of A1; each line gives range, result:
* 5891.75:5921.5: 10.8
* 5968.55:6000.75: 14.2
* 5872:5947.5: 11.9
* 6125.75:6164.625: 14.3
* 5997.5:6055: 14.8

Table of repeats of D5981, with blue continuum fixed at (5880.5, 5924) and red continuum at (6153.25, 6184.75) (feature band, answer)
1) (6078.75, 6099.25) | -0.20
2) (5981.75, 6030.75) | -0.24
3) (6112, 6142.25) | -0.14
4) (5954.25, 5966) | -0.25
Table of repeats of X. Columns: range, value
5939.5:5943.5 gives 13.9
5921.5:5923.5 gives 13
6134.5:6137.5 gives 14.5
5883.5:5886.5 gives 11.6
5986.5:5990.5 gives 14.5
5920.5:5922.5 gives 13.4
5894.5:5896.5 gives 6.57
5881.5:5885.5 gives 12.2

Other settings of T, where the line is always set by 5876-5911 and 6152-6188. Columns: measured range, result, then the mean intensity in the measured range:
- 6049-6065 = -4.2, 15.1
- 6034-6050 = -4.5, 15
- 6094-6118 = -4.5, 14.9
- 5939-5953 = -4.8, 14.1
